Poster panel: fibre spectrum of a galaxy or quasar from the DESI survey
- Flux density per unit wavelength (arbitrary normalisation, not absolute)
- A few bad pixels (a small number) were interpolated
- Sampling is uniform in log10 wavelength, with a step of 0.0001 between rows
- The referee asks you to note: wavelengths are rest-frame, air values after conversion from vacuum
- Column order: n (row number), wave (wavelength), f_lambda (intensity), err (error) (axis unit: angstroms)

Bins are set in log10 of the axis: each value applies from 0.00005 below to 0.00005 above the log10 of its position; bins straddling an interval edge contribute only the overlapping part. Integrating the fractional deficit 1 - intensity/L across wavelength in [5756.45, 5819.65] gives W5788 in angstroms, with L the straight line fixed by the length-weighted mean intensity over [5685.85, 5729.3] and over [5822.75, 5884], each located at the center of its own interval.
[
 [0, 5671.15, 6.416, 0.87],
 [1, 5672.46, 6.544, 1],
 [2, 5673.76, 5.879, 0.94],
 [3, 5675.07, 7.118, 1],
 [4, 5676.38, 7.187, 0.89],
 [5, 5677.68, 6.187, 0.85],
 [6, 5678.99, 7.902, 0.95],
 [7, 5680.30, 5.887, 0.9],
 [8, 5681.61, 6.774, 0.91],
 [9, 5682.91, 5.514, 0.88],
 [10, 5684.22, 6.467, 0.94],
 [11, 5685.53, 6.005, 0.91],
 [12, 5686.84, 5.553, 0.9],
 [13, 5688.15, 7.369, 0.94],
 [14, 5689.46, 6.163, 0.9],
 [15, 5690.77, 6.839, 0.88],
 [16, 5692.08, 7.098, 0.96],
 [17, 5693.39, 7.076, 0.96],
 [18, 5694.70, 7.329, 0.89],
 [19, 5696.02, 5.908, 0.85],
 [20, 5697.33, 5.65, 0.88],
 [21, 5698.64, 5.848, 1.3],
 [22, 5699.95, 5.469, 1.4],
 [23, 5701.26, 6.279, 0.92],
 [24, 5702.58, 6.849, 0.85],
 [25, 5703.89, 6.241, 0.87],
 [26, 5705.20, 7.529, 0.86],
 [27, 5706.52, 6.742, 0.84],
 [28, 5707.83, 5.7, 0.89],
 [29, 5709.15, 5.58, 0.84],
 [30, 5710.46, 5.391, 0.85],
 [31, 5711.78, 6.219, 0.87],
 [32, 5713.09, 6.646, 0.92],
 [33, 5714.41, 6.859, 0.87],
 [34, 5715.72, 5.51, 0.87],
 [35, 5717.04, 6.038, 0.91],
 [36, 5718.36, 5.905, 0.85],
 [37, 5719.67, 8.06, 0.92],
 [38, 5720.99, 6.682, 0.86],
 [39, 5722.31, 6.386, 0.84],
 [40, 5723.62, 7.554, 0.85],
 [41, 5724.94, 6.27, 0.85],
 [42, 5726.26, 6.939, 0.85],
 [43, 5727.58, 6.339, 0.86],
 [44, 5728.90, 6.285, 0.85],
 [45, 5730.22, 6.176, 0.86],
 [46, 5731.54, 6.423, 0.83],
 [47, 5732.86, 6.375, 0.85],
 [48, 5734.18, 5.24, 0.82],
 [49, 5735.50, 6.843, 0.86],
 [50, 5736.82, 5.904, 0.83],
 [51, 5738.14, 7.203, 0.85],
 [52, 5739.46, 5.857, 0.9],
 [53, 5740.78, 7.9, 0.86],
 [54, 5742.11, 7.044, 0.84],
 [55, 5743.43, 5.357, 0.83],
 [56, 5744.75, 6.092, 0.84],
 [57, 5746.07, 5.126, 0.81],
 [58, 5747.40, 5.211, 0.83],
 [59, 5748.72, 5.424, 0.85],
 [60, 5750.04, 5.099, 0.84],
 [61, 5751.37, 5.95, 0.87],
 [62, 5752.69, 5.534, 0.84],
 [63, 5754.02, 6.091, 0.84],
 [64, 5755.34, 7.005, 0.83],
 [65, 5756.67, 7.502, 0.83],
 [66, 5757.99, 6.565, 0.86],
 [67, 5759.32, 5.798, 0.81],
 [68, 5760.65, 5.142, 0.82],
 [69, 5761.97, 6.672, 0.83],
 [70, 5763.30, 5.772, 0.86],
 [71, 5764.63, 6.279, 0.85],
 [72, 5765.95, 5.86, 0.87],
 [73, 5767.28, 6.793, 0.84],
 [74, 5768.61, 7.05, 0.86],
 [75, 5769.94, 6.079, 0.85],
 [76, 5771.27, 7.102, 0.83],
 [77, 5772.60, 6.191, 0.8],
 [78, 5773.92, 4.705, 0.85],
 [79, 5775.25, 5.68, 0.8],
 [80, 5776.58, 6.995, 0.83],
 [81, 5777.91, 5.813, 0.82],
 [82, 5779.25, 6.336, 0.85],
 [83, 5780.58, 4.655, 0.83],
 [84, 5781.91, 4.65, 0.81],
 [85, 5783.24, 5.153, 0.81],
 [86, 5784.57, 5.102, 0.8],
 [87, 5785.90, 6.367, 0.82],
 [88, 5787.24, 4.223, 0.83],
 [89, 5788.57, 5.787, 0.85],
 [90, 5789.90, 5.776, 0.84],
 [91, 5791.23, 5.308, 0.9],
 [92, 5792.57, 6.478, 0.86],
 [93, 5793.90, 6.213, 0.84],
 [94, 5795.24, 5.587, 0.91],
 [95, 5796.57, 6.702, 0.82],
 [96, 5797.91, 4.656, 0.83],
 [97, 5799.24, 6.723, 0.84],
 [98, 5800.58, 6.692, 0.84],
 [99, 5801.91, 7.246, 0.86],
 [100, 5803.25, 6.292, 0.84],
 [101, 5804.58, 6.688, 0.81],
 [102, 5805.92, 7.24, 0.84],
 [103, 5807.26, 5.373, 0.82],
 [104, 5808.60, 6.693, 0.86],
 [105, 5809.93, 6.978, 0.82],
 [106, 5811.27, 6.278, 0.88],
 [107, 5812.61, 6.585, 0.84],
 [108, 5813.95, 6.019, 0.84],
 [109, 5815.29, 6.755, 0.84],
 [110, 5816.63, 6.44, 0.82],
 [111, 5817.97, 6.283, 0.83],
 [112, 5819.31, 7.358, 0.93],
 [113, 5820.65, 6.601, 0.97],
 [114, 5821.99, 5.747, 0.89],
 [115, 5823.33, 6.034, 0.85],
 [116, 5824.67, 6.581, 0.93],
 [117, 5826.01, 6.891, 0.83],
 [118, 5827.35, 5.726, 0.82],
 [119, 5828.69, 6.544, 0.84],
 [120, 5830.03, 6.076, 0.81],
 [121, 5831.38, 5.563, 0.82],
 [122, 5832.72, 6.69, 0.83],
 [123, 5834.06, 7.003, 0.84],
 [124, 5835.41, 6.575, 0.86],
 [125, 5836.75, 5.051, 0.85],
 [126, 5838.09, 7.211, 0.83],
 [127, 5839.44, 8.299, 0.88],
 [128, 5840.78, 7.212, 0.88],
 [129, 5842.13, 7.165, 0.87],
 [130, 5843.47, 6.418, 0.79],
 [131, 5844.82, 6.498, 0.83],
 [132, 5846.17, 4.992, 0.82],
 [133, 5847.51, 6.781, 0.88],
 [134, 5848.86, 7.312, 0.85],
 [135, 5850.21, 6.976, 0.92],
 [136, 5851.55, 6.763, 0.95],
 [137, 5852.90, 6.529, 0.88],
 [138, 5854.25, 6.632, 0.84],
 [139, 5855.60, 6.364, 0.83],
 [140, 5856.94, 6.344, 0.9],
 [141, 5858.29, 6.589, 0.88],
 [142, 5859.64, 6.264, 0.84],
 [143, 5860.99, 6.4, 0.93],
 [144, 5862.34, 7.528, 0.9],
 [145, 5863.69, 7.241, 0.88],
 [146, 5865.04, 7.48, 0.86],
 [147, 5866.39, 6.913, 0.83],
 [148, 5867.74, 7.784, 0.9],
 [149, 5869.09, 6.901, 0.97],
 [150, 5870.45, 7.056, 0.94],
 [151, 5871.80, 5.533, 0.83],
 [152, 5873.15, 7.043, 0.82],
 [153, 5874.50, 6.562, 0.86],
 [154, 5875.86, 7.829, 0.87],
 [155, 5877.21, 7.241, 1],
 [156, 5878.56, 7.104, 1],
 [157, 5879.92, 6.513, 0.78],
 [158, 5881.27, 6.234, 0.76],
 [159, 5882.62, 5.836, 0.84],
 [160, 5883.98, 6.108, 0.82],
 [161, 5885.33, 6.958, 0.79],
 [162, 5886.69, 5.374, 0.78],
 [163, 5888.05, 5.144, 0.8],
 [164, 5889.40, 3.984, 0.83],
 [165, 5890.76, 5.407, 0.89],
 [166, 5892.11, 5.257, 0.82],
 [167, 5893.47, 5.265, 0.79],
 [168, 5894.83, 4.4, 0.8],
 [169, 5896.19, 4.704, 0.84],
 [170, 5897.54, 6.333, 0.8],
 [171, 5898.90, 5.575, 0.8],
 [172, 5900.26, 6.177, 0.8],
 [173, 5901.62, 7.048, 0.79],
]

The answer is 4.2 angstroms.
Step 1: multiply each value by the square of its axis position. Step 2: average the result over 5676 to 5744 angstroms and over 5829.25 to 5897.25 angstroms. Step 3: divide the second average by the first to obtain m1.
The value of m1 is 1.05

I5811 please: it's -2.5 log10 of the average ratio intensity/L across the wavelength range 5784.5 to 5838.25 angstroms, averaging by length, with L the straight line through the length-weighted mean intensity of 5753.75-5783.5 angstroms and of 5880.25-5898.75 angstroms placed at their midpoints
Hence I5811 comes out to -0.067 mag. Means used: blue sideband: 6.09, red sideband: 5.49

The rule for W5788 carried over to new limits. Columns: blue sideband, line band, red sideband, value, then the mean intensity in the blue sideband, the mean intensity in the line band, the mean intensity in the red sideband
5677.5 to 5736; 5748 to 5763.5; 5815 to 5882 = 1.1 angstroms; 6.4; 6.05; 6.67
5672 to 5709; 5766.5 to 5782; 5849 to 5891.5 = 1.1 angstroms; 6.46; 6.05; 6.54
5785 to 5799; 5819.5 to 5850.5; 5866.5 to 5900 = -3.3 angstroms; 5.73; 6.53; 6.1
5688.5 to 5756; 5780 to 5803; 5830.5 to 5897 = 2.3 angstroms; 6.3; 5.74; 6.43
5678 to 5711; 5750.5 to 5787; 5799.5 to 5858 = 2.6 angstroms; 6.37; 6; 6.55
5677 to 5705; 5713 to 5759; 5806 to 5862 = 1.0 angstroms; 6.42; 6.32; 6.52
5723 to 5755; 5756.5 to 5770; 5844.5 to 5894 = -0.1 angstroms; 6.18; 6.29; 6.45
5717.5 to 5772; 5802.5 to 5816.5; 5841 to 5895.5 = -0.3 angstroms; 6.31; 6.49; 6.42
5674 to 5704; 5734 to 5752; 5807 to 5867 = 1.3 angstroms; 6.46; 6.04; 6.58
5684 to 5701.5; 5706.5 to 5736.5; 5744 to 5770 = -0.6 angstroms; 6.36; 6.34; 6.05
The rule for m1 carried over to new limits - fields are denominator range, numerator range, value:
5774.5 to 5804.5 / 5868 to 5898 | 1.07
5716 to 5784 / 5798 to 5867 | 1.10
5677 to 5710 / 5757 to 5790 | 0.95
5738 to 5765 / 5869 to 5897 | 1.03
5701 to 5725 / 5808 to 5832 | 1.03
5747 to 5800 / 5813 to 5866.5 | 1.14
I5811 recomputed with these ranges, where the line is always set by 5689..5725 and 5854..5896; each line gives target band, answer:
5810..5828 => -0.01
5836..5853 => -0.06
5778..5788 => 0.21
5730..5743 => -0.01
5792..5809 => 0.01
